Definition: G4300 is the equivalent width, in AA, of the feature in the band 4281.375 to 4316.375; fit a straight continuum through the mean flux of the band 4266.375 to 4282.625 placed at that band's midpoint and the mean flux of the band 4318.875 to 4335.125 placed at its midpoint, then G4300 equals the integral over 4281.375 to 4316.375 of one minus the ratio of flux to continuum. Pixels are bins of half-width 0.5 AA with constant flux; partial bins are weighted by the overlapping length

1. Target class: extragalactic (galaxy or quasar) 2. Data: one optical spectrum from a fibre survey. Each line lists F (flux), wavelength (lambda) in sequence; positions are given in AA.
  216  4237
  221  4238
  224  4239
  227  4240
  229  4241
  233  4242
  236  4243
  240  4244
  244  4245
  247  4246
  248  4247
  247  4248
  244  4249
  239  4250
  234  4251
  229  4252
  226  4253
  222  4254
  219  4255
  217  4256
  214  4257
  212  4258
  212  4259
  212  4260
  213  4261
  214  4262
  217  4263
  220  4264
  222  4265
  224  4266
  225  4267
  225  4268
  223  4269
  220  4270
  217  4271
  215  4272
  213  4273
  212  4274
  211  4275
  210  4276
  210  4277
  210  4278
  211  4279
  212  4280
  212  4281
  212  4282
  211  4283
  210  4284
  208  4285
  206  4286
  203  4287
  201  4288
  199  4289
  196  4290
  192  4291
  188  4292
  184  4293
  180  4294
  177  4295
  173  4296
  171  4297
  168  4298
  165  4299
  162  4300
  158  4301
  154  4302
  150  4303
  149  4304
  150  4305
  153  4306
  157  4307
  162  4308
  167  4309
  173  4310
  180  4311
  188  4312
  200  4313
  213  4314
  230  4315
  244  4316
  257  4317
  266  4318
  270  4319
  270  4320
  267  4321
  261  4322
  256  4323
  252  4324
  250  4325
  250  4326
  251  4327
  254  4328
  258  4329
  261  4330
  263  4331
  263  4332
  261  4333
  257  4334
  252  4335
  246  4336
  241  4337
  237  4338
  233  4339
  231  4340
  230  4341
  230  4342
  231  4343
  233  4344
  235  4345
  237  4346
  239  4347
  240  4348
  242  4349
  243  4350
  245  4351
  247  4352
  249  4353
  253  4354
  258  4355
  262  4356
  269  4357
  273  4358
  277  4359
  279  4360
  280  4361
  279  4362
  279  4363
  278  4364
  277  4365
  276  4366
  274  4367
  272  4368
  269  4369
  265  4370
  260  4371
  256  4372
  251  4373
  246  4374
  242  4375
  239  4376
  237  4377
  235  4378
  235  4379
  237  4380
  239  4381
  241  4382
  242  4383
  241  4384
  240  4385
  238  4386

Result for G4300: 7.6 AA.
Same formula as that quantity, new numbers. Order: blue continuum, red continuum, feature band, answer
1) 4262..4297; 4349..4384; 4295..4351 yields 3.0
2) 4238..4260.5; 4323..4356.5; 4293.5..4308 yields 4.7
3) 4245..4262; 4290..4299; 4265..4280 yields -0.8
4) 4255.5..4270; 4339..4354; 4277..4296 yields 2.0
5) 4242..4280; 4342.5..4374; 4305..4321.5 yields 2.2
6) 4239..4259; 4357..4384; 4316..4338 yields -0.7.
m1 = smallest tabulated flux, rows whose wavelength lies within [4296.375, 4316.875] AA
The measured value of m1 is 149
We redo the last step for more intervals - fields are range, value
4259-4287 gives 203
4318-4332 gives 250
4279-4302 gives 154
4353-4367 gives 249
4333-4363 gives 230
